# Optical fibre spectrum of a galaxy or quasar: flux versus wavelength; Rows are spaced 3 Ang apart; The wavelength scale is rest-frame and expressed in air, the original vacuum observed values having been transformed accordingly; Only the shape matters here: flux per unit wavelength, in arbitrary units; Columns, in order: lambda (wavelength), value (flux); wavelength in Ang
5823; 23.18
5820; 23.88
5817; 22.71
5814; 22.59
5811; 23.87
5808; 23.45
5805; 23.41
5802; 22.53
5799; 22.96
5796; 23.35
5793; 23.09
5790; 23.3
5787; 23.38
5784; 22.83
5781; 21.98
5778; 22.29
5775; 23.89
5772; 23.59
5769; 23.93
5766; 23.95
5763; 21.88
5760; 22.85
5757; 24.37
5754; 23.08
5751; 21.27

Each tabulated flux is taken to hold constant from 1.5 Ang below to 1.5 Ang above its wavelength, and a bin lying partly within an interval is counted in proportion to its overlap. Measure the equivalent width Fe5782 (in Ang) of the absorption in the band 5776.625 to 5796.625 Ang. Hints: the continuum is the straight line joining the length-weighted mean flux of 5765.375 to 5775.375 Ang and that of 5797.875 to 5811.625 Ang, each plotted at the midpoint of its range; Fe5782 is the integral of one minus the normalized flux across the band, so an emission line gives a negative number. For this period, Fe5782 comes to 0.56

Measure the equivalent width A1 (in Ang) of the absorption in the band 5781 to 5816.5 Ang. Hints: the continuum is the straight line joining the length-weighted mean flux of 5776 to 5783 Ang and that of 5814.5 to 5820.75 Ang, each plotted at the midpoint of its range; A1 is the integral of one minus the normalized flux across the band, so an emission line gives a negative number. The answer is -0.6 Ang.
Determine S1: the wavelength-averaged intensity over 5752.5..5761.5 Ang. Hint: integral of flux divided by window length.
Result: 23.4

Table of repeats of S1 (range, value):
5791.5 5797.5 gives 23.2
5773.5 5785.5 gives 22.7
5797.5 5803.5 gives 22.7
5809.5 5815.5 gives 23.2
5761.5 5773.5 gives 23.3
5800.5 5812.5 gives 23.3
